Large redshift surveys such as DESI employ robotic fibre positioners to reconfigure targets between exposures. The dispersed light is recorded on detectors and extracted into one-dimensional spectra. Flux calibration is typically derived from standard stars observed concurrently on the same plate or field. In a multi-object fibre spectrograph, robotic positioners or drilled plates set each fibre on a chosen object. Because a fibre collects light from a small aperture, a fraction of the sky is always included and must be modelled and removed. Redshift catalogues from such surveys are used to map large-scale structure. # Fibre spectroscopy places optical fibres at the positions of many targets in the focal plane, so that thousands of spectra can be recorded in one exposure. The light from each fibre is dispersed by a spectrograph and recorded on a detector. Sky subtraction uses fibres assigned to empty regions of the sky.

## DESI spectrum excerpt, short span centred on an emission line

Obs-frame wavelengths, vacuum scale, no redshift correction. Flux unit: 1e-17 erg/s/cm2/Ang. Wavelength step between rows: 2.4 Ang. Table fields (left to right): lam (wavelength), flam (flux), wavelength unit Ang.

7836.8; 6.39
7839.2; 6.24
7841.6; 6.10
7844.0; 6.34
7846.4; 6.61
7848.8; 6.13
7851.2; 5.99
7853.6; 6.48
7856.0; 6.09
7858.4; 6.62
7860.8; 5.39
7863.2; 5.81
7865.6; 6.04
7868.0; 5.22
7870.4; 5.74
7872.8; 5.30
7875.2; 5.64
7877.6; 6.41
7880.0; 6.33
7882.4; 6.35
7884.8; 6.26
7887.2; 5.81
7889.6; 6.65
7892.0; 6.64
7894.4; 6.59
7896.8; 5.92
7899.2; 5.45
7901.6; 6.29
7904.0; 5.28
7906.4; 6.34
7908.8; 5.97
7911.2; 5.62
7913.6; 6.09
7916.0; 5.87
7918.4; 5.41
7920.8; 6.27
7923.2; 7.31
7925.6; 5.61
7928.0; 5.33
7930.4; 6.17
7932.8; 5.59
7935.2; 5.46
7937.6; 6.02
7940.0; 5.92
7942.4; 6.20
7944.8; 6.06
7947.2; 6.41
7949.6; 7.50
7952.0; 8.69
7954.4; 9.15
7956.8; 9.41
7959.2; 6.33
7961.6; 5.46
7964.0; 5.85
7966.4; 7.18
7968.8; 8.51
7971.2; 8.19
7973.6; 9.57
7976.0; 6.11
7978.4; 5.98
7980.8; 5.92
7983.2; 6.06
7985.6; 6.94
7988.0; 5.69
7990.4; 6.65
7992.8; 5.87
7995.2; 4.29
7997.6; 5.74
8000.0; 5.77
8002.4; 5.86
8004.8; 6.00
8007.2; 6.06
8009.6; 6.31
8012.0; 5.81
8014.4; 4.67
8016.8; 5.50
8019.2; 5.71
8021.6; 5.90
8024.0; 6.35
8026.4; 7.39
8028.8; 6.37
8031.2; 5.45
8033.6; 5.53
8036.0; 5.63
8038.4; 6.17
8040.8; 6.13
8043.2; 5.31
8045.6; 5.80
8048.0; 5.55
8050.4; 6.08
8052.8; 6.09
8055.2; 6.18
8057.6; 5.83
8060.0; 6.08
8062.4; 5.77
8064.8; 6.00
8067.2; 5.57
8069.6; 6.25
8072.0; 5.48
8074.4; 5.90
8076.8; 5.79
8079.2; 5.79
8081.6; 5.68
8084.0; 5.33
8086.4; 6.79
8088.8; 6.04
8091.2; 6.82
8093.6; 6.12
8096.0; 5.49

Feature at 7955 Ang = [S II] 6716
